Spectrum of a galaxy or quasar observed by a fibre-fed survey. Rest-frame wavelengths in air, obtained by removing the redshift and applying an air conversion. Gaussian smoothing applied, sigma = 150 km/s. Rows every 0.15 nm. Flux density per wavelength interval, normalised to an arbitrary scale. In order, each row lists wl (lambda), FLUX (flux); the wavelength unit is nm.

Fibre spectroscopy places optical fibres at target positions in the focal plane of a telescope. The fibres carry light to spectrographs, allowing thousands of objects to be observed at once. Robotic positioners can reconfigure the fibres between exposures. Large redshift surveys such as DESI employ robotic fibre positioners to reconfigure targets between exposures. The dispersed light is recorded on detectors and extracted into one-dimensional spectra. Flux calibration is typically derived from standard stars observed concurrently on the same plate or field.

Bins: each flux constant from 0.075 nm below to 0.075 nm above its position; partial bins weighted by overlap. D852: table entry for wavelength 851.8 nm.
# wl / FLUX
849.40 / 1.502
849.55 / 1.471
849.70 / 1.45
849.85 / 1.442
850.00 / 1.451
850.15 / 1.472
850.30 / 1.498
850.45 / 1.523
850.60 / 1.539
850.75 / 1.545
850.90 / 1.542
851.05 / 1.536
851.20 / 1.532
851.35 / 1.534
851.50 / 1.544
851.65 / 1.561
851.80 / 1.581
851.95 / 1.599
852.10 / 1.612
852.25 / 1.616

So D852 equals 1.581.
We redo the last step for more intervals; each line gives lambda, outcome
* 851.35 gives 1.534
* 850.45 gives 1.523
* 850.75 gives 1.545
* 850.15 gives 1.472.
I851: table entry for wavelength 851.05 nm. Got 1.536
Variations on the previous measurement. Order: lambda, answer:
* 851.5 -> 1.544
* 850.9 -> 1.542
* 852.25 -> 1.616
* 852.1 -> 1.612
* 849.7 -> 1.45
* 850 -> 1.451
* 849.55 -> 1.471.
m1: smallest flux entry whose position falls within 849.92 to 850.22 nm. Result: 1.451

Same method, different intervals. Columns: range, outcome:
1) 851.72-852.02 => 1.581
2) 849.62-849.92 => 1.442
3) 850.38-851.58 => 1.523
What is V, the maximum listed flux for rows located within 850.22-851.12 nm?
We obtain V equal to 1.545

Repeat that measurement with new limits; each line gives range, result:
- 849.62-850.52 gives 1.523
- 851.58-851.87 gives 1.581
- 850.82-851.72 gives 1.561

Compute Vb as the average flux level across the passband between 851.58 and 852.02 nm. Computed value 1.58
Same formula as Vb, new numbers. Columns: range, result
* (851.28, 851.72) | 1.55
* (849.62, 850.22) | 1.45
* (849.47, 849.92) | 1.45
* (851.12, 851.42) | 1.53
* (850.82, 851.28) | 1.54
